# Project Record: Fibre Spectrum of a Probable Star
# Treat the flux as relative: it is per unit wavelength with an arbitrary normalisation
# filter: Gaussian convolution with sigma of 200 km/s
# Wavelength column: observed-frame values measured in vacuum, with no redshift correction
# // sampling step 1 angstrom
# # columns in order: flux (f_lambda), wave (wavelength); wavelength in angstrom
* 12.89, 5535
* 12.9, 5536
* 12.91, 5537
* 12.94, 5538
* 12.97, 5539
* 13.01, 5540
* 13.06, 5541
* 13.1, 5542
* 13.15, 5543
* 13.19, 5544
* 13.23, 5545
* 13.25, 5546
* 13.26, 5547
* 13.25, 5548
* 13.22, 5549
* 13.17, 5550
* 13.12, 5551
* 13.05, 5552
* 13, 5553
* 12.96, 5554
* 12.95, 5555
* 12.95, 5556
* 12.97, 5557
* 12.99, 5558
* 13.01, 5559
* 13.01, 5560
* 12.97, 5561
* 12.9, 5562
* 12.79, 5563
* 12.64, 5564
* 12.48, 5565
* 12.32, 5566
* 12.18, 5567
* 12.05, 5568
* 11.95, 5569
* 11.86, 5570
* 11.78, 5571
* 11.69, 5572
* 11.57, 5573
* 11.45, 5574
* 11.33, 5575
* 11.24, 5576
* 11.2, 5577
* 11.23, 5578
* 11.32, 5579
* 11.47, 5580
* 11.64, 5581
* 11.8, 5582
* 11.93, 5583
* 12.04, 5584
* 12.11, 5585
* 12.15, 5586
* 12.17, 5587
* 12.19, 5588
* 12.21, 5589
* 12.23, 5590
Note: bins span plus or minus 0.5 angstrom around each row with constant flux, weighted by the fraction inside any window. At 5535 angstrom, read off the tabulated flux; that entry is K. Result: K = 12.89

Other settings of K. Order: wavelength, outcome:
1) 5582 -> 11.8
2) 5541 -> 13.06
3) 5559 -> 13.01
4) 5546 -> 13.25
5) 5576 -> 11.24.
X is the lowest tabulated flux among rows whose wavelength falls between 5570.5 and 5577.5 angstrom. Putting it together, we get 11.2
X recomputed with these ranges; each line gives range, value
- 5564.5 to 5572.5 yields 11.69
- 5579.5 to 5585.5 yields 11.47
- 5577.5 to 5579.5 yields 11.23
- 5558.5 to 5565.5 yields 12.48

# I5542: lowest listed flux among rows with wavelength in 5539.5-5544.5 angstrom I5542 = 13.01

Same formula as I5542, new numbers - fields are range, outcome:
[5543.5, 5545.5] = 13.19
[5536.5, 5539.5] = 12.91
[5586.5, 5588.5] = 12.17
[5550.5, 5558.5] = 12.95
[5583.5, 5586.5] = 12.04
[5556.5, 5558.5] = 12.97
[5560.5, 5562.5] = 12.9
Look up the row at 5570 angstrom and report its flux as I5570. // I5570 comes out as 11.86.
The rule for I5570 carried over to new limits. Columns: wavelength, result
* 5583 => 11.93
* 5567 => 12.18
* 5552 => 13.05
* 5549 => 13.22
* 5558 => 12.99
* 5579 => 11.32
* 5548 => 13.25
